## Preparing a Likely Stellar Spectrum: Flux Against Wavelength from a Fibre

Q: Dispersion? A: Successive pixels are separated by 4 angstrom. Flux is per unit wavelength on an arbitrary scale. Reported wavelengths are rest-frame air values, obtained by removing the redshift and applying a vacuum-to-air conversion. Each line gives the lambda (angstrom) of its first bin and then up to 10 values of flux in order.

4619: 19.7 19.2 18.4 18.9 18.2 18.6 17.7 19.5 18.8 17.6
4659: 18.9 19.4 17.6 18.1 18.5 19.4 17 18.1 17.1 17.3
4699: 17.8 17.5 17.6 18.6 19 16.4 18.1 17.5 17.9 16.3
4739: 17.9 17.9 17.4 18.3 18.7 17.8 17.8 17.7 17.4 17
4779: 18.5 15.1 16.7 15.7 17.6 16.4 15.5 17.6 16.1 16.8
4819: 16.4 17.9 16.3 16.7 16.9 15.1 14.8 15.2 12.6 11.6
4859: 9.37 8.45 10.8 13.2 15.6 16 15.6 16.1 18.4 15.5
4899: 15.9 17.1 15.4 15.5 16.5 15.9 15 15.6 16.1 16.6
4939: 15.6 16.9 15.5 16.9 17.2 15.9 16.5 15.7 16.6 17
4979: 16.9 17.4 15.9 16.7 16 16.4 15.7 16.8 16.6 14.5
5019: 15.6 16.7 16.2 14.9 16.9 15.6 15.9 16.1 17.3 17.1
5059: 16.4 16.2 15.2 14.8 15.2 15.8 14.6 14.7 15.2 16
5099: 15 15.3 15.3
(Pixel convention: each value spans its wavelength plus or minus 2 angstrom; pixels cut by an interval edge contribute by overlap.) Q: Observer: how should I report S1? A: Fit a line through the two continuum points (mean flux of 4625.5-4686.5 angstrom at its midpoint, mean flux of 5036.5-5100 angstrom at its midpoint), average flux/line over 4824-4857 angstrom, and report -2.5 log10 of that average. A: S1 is 0.15 mag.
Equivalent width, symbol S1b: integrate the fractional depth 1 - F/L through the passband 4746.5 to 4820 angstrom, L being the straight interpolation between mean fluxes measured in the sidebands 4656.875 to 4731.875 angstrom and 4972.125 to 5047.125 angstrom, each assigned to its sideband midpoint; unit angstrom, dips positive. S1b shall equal 1.7 angstrom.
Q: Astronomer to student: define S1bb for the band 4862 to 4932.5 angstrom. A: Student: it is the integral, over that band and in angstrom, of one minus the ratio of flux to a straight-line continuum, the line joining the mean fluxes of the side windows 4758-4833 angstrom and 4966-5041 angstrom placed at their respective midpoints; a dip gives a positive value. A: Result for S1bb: 5.6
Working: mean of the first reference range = 16.9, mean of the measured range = 15.2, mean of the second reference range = 16.2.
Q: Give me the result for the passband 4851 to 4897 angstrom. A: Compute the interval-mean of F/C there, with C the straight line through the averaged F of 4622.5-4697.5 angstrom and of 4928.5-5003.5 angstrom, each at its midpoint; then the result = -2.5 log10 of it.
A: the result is 0.24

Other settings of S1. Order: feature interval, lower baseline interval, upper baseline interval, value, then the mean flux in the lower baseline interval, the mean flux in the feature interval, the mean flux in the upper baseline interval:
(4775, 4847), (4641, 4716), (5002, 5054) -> 0.06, 18.2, 16.5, 16.1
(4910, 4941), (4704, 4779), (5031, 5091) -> 0.05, 17.8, 15.9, 15.8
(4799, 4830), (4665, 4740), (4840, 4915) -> -0.07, 17.8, 16.6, 14.4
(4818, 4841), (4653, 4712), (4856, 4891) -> -0.15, 18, 16.6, 13.4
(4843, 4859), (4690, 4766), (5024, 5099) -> 0.30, 17.7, 12.9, 15.8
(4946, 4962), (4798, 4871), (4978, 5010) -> -0.03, 14.6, 16.4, 16.5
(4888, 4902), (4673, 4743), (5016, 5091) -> 0.01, 17.8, 16.6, 15.8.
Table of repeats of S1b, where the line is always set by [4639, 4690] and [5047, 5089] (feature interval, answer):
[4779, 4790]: 0.77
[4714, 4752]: 0.64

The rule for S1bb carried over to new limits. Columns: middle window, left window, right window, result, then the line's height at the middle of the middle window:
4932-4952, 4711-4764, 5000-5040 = 0.3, 16.5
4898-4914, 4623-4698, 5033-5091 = 0.7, 16.8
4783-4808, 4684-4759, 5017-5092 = 1.3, 17.3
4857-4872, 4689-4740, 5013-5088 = 5.8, 16.8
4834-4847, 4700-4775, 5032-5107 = 1.3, 17.1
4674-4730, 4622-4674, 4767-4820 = 0.0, 17.9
